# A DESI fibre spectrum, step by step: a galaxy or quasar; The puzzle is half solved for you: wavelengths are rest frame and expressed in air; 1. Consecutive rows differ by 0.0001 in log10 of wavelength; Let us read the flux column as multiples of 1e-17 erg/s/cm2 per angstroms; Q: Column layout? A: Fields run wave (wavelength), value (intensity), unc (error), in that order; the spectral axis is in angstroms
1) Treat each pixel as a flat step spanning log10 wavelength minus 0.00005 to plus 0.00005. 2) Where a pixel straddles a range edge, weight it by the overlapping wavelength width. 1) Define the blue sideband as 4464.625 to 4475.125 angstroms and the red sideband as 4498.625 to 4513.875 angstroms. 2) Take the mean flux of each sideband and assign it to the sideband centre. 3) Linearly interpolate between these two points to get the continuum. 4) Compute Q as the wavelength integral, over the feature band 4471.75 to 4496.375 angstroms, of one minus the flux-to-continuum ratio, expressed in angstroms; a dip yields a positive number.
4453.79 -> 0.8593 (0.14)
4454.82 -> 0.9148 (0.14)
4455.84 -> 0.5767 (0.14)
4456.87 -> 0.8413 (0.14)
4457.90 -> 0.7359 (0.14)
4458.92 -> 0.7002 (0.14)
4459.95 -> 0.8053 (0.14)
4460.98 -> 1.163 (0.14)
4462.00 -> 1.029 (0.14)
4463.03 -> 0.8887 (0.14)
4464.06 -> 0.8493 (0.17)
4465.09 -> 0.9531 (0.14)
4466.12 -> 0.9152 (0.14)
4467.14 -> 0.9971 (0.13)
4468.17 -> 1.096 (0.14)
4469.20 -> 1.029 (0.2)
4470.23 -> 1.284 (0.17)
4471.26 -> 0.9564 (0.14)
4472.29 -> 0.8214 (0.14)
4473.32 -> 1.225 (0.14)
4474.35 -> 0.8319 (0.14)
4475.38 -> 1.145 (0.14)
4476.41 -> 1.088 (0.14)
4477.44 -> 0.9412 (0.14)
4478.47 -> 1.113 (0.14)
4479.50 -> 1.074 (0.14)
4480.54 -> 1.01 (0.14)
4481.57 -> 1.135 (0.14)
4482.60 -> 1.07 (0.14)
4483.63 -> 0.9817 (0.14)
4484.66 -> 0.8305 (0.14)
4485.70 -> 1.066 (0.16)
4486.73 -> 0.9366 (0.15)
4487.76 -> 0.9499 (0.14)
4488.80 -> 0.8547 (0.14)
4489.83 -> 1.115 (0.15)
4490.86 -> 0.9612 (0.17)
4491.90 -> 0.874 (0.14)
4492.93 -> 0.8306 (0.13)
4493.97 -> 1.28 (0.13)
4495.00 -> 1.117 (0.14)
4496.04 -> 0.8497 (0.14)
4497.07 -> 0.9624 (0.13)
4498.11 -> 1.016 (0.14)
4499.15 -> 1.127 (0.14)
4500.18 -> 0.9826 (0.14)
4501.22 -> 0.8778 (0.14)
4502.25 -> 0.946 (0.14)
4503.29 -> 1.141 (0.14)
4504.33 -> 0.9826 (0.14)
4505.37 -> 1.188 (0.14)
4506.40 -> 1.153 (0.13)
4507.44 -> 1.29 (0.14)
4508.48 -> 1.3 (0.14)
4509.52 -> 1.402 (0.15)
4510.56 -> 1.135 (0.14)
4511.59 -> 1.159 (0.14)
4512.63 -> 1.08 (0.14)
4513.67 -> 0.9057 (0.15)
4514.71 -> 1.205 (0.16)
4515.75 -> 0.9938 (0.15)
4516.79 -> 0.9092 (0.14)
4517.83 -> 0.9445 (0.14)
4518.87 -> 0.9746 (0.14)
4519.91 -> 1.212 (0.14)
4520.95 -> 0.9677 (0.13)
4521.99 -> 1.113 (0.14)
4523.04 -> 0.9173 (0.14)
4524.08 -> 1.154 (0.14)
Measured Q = 1.13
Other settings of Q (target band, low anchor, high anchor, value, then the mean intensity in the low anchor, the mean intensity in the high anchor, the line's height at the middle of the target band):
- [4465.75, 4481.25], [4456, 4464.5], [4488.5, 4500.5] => -2.0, 0.864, 1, 0.917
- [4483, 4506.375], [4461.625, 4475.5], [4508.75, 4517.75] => 1.3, 0.997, 1.1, 1.06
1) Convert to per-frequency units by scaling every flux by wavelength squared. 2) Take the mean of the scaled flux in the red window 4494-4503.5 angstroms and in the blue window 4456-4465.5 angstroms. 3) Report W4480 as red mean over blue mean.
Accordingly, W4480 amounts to 1.2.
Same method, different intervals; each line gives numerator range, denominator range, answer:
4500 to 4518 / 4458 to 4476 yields 1.14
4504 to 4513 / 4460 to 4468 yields 1.26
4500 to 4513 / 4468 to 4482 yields 1.09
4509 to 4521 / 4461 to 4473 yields 1.11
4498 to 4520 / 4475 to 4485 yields 1.06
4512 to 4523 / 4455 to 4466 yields 1.23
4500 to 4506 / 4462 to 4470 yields 1.07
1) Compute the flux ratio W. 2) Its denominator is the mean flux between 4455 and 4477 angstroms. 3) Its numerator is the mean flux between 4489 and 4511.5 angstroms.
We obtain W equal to 1.1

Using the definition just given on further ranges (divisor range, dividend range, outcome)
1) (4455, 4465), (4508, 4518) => 1.30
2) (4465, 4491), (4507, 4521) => 1.09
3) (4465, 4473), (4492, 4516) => 1.07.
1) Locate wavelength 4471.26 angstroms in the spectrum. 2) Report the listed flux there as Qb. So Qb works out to 0.9564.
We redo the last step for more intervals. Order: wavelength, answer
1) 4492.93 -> 0.8306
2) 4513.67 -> 0.9057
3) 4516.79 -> 0.9092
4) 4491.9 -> 0.874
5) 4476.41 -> 1.088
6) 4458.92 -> 0.7002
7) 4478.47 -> 1.113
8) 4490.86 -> 0.9612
